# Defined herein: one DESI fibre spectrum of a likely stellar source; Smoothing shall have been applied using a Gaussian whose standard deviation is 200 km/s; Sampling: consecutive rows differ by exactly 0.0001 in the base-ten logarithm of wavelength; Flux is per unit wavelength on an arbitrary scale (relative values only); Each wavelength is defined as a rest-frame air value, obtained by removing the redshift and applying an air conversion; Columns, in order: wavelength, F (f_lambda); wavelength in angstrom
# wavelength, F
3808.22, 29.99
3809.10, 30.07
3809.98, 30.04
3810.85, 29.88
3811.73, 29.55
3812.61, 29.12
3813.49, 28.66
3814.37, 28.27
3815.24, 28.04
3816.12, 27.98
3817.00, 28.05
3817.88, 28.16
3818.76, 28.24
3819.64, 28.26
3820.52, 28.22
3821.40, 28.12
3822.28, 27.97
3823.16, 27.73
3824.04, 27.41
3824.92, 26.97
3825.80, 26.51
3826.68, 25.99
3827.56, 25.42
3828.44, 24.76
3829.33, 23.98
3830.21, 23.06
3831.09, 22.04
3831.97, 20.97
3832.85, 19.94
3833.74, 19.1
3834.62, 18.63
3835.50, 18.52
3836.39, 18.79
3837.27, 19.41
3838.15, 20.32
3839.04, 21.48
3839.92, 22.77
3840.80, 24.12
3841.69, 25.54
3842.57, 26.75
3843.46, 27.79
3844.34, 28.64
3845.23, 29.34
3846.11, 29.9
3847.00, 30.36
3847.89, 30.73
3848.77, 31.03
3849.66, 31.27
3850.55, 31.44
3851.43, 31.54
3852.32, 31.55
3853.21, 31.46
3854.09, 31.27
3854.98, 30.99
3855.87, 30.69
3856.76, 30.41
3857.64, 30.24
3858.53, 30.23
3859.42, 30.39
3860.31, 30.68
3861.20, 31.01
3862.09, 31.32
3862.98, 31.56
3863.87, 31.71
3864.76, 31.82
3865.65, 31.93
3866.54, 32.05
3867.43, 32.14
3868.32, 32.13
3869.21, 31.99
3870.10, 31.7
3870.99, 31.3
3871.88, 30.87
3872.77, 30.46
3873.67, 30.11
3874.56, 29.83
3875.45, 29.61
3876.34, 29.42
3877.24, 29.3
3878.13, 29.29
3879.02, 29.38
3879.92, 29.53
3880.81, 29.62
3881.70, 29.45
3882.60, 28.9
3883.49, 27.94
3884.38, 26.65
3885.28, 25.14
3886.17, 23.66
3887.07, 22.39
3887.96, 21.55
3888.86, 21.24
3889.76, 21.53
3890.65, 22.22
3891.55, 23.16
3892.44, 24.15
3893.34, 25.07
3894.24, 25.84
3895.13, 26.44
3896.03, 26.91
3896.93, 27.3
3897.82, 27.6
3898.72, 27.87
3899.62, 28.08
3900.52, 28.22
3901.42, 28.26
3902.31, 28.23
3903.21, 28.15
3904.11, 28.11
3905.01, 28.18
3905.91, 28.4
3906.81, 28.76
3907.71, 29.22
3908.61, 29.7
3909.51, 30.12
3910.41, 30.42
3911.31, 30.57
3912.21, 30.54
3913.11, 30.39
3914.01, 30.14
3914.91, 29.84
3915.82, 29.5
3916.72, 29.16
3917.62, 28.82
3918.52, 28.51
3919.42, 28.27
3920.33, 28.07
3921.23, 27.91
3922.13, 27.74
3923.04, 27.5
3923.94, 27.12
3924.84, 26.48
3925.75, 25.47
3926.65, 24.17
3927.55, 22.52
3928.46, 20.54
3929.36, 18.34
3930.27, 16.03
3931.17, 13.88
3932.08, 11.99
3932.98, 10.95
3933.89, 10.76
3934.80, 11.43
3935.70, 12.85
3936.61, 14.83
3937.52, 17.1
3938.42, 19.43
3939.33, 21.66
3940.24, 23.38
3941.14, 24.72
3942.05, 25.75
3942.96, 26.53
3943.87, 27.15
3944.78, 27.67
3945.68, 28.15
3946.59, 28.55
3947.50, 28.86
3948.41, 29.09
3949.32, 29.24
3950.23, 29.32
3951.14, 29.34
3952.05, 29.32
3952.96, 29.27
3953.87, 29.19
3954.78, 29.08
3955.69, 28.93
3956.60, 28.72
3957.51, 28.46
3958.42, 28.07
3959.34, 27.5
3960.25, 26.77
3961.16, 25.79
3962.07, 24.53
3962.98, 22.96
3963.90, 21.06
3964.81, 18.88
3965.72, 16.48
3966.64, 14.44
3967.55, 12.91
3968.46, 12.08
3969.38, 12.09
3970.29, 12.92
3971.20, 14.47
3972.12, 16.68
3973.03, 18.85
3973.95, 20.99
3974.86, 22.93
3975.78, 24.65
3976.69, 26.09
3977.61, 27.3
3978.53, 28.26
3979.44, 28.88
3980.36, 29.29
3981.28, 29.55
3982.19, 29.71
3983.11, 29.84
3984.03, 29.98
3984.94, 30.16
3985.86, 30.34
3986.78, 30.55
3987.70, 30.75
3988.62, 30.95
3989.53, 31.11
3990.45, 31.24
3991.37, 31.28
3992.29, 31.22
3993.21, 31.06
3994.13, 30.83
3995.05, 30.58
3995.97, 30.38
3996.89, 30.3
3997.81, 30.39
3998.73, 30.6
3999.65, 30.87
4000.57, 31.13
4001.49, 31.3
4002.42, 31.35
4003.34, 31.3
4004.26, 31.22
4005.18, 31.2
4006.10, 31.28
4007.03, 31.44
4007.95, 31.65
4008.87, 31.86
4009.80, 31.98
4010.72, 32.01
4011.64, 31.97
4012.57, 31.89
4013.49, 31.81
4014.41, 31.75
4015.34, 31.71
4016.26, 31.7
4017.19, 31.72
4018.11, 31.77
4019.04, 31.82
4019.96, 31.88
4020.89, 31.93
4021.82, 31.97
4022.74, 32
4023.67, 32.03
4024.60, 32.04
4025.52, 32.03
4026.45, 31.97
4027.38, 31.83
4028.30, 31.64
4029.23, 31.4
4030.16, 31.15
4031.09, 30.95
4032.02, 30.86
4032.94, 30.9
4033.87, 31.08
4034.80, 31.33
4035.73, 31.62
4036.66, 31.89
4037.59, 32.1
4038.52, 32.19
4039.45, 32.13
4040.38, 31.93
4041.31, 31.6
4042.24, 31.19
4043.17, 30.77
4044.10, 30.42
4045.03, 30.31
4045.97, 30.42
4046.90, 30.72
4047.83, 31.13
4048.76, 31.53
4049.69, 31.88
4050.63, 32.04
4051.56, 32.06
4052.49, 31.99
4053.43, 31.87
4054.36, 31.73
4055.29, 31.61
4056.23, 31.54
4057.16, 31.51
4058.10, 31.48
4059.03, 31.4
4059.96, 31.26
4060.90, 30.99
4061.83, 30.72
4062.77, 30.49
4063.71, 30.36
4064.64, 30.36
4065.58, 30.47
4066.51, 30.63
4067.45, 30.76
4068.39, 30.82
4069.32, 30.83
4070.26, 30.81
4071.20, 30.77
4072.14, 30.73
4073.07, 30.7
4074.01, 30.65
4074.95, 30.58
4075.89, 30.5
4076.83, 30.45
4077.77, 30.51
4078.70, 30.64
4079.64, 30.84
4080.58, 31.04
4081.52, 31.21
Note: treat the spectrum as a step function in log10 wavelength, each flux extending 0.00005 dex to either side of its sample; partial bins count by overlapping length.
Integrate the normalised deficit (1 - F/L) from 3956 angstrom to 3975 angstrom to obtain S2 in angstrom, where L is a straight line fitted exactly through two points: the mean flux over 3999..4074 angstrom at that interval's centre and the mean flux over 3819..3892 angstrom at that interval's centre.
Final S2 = 6.03 angstrom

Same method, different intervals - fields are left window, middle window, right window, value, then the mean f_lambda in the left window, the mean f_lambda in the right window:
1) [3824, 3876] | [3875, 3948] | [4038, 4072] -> 8.7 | 27.9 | 31.2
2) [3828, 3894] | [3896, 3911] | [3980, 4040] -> 0.0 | 27.4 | 31.3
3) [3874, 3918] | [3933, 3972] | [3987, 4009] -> 9.0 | 27.6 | 31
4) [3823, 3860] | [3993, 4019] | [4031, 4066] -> -0.9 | 26.4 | 31.3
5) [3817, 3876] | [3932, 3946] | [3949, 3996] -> 3.5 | 27.9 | 25.8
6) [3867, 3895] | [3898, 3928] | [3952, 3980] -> -2.9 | 27.6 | 22.8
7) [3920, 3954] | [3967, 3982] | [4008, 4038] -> 3.2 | 23.2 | 31.7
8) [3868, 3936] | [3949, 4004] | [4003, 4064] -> 5.1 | 26.2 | 31.5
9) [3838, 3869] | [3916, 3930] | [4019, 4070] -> 2.0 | 29.7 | 31.4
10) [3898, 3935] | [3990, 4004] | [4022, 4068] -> -0.8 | 25.7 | 31.4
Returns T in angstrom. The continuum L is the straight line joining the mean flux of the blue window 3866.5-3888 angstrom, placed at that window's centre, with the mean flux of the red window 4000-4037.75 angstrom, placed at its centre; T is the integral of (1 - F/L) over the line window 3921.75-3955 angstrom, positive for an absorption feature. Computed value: 7.83 angstrom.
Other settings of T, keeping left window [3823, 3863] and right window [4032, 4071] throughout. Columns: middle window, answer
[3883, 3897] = 1.7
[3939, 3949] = 0.8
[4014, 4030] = -0.6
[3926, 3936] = 4.4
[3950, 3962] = 0.4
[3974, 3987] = 0.7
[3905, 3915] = -0.5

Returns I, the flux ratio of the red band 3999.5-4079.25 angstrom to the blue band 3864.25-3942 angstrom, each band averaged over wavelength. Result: 1.20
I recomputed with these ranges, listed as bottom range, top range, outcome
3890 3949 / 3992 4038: 1.25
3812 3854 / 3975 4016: 1.16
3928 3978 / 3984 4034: 1.43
